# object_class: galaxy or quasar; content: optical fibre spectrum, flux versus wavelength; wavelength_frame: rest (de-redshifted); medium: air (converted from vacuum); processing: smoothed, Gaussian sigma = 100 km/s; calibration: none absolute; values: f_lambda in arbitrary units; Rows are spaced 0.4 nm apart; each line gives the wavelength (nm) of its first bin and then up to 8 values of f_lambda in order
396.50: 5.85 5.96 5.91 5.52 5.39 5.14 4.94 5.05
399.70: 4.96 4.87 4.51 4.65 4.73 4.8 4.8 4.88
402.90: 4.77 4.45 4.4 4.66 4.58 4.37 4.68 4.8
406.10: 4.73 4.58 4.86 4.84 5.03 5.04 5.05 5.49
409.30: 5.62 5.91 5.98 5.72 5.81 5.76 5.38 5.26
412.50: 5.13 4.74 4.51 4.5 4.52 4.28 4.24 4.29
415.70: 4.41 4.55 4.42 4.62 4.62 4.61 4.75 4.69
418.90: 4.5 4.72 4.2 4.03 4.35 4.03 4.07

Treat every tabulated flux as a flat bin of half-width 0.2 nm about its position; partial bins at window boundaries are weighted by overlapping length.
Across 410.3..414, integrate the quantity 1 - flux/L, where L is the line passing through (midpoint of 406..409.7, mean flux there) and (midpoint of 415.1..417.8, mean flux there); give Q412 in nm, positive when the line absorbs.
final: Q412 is -0.30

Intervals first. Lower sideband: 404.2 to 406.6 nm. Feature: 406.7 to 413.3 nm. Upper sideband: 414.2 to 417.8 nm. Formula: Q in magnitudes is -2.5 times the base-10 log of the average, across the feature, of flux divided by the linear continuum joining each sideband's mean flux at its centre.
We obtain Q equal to -0.17 mag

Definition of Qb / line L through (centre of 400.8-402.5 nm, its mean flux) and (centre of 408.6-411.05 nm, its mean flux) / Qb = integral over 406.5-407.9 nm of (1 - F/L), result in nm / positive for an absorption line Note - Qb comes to 0.14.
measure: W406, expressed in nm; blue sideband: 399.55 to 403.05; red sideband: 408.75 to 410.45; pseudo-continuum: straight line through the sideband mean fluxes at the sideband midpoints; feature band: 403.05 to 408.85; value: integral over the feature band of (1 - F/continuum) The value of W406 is 0.637 nm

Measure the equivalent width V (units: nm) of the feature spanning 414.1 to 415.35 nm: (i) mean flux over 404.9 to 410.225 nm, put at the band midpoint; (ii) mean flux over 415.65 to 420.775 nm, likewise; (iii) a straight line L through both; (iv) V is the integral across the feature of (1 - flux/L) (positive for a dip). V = 0.101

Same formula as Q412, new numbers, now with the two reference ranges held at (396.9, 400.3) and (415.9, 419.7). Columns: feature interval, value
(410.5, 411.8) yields -0.23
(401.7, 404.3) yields 0.22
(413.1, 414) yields 0.04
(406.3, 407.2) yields 0.04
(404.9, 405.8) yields 0.07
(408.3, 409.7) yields -0.16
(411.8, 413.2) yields -0.07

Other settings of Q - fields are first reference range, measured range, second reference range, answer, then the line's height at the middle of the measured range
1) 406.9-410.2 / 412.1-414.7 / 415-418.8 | 0.05 mag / 4.87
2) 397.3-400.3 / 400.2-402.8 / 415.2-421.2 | 0.08 mag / 5.08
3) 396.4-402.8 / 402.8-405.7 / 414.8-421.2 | 0.08 mag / 4.94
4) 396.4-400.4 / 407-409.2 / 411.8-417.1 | -0.05 mag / 4.88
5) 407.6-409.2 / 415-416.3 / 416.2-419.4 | 0.08 mag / 4.74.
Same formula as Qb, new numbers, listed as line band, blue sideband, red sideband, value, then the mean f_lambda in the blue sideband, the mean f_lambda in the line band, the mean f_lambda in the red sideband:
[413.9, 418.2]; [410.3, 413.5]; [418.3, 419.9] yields 0.325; 5.29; 4.48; 4.53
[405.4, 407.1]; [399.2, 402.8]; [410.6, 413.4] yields 0.096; 4.8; 4.74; 5.27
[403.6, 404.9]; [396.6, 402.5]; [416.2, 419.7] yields 0.114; 5.09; 4.53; 4.59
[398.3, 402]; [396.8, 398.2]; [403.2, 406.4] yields 0.311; 5.7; 4.85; 4.59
